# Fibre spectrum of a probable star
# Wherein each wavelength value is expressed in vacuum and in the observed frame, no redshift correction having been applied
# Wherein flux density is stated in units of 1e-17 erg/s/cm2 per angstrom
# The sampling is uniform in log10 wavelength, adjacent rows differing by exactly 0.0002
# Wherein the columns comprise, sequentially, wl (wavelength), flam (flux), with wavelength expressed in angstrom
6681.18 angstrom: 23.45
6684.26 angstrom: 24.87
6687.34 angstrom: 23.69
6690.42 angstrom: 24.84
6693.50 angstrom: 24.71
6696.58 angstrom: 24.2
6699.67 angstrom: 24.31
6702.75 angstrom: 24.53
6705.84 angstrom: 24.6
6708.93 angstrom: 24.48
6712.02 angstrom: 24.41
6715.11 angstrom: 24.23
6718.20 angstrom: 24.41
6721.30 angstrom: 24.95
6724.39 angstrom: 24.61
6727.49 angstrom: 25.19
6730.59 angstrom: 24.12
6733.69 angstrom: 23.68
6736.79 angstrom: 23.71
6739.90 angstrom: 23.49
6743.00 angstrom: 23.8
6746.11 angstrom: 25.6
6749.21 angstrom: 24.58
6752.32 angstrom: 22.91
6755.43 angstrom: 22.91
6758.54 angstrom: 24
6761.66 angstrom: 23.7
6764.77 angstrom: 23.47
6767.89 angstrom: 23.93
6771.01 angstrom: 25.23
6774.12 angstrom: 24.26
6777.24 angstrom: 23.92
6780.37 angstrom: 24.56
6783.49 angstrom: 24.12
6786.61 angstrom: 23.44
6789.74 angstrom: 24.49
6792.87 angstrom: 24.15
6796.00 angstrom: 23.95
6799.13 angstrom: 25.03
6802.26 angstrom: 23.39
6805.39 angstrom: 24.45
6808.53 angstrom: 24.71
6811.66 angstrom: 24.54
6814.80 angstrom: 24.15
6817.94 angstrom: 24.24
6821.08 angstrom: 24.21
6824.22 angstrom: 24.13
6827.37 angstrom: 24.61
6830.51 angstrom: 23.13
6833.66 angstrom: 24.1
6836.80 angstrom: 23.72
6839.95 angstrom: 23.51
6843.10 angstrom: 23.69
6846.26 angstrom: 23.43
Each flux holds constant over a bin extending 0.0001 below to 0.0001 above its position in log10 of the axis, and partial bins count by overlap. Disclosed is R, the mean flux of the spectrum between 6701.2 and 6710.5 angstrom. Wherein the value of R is 24.5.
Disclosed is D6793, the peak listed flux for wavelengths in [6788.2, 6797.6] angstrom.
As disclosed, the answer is 24.49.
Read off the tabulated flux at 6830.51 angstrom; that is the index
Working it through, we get 23.13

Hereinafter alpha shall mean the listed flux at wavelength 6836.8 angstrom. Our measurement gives 23.72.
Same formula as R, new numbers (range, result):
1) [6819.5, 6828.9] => 24.3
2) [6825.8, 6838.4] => 23.9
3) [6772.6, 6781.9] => 24.2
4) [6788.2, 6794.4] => 24.3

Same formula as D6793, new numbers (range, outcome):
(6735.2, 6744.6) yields 23.8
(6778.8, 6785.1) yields 24.56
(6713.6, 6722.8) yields 24.95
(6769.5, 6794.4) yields 25.23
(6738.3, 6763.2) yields 25.6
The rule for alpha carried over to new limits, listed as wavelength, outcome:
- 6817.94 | 24.24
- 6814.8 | 24.15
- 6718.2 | 24.41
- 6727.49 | 25.19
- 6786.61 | 23.44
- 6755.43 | 22.91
